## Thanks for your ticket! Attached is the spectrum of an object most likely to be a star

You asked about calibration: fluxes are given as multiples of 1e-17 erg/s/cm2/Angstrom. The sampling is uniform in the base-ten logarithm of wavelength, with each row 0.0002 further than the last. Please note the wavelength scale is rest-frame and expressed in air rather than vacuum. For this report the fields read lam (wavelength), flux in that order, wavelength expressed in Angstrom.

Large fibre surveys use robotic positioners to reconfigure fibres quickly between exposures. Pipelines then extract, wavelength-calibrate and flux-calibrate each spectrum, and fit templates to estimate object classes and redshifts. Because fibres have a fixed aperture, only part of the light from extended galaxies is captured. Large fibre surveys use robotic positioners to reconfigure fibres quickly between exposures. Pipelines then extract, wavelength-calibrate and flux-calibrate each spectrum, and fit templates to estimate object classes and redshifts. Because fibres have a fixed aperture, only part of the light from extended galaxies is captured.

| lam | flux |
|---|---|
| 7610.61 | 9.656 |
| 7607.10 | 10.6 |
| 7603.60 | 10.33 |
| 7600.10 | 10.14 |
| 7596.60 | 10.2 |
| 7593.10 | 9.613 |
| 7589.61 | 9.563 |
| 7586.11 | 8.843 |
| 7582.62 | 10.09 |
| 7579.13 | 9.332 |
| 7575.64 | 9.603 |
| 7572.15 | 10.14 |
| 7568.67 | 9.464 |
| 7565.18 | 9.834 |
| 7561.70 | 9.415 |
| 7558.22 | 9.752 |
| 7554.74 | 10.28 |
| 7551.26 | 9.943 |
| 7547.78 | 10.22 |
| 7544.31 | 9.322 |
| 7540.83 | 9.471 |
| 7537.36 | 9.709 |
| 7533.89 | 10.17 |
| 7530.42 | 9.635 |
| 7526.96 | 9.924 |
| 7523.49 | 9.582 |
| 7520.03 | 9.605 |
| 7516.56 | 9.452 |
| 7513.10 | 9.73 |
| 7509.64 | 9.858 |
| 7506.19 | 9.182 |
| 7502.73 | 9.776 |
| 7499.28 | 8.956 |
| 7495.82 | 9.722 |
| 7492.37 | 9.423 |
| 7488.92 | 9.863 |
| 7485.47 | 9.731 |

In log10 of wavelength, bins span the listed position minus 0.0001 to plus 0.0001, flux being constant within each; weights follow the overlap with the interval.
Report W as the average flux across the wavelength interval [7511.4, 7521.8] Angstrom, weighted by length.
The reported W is 9.59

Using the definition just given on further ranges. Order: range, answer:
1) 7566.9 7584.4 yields 9.73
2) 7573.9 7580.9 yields 9.47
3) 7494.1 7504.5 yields 9.48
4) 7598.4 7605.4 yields 10.2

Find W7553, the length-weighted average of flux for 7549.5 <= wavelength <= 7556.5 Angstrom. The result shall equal 10.1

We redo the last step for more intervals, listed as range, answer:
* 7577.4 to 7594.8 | 9.49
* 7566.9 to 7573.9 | 9.8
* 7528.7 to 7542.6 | 9.74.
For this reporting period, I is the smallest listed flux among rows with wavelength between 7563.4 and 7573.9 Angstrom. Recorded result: 9.464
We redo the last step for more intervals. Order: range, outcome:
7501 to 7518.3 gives 9.182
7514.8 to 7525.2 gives 9.452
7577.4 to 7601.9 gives 8.843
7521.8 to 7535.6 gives 9.582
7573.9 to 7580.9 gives 9.332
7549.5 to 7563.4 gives 9.415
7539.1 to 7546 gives 9.322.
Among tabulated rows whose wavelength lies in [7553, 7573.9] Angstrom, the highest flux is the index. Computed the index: 10.28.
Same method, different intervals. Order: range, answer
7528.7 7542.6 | 10.17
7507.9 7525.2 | 9.858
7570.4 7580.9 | 10.14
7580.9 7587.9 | 10.09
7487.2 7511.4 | 9.863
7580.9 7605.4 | 10.33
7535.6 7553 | 10.22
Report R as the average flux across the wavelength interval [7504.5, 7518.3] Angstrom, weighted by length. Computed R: 9.56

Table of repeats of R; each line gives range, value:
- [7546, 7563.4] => 9.92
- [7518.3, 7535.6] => 9.79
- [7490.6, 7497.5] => 9.57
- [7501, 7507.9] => 9.48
